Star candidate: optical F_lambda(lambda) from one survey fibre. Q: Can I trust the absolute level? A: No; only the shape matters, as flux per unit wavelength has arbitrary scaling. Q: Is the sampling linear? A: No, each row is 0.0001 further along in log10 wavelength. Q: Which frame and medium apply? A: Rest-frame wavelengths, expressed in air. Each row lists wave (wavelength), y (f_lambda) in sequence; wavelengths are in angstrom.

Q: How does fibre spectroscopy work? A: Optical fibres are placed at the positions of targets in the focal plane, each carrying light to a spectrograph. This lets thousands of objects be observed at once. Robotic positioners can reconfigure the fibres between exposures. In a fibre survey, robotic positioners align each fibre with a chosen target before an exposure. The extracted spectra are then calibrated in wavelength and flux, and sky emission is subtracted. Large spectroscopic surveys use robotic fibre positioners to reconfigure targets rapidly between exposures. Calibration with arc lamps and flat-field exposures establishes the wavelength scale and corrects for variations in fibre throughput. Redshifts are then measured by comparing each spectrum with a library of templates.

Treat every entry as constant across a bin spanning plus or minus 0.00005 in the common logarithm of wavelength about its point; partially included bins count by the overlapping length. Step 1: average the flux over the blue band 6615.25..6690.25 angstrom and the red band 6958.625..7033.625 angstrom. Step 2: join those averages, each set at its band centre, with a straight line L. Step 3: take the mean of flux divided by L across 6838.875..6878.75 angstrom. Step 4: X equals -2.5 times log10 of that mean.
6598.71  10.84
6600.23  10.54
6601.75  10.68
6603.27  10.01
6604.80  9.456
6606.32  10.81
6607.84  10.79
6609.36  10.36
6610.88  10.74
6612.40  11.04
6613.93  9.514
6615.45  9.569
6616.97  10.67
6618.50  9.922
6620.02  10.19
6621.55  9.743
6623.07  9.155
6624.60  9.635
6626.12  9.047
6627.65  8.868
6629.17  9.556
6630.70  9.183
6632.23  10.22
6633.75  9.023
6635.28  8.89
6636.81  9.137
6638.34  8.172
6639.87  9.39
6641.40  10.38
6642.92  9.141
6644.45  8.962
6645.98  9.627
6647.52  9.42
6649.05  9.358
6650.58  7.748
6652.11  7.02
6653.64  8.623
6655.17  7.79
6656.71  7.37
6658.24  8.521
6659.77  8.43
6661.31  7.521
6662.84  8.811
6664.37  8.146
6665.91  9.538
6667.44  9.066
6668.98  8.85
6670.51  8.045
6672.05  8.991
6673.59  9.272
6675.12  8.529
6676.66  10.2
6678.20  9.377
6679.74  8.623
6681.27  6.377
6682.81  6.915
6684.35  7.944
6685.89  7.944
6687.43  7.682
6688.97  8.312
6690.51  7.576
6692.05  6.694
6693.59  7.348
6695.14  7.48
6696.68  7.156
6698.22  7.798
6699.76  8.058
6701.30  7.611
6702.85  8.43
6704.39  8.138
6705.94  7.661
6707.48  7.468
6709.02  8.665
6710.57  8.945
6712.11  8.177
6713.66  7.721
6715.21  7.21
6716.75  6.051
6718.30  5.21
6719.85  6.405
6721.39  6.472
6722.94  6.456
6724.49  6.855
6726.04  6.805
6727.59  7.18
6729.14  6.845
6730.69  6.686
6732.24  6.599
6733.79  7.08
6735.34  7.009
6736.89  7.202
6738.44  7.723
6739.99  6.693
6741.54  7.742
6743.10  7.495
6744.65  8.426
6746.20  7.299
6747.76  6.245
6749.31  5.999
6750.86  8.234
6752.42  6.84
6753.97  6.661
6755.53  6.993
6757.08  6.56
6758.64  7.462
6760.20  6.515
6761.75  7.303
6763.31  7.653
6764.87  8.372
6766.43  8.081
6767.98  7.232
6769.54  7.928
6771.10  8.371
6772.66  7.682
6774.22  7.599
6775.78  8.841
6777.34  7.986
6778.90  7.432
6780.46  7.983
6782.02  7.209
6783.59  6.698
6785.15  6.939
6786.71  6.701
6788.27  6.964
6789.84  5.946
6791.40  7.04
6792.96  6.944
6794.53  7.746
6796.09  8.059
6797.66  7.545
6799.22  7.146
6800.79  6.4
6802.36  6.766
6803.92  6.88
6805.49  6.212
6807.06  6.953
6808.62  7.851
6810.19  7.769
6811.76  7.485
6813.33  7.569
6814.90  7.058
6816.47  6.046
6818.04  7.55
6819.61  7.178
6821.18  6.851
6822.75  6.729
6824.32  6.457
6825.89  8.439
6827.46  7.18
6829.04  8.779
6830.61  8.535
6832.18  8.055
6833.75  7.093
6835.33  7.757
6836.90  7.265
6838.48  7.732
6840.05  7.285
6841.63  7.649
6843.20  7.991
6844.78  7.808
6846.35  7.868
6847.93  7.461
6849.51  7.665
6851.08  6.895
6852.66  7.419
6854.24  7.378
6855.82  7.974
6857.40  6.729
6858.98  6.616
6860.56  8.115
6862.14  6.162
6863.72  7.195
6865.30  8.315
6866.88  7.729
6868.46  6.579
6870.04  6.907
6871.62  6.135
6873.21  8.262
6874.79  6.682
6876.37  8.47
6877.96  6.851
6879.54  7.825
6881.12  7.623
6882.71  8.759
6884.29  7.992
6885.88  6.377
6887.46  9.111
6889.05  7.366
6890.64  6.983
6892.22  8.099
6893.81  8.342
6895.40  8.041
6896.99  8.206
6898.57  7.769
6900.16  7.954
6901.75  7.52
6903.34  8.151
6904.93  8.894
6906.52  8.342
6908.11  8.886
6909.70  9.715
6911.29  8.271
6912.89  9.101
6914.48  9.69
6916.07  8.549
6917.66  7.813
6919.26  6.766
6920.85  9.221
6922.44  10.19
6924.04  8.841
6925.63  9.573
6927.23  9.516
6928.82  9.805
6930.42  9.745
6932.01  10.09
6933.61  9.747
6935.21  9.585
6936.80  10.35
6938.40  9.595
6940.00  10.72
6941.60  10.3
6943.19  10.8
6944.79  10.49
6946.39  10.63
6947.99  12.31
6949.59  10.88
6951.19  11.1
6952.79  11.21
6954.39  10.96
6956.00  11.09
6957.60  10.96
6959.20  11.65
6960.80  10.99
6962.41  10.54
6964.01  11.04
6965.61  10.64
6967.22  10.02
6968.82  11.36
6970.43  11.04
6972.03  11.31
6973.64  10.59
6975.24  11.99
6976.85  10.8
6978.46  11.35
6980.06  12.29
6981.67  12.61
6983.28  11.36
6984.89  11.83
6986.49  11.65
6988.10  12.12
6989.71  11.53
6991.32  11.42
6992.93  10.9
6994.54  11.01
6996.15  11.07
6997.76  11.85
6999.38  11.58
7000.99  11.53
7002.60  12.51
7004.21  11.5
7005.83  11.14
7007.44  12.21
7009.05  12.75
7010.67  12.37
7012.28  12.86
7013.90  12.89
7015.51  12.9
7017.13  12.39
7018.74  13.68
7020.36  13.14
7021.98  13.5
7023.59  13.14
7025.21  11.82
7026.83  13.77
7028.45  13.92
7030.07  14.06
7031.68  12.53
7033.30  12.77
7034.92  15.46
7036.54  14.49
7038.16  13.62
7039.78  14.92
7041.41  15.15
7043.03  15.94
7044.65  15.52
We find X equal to 0.40 mag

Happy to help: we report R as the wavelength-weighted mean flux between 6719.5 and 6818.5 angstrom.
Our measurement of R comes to 7.2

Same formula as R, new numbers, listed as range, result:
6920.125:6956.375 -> 10.3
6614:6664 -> 9.03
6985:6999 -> 11.5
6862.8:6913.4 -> 7.88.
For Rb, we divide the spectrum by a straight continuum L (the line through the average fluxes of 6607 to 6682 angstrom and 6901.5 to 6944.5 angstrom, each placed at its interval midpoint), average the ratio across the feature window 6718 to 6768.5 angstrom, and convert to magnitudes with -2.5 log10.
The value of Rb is 0.29 mag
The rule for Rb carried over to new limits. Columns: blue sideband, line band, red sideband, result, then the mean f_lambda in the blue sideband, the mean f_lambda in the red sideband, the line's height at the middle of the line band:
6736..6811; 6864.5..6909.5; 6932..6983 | 0.216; 7.3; 10.9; 9.54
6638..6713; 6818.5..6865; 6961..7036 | 0.343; 8.31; 12.1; 10.2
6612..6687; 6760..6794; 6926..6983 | 0.287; 8.91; 10.8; 9.7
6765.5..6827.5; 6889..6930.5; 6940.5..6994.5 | 0.156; 7.29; 11.2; 9.88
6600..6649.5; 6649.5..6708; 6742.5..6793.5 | 0.094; 9.72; 7.32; 8.82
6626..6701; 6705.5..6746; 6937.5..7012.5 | 0.250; 8.48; 11.3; 9.05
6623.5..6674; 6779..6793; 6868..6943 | 0.239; 8.84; 8.53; 8.67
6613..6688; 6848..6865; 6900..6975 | 0.310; 8.87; 9.96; 9.65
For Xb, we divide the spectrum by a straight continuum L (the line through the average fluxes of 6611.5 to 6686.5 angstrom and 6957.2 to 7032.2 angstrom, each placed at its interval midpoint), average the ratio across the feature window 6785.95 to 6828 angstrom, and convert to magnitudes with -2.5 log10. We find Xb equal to 0.405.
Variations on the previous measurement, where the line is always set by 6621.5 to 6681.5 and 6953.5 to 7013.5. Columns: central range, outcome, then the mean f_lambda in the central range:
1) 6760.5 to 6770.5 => 0.25 mag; 7.72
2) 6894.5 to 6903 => 0.34 mag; 7.92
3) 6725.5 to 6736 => 0.35 mag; 6.89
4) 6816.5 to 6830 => 0.36 mag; 7.34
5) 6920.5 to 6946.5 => 0.12 mag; 9.95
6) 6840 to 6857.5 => 0.35 mag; 7.55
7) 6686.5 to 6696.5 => 0.22 mag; 7.5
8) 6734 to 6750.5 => 0.31 mag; 7.21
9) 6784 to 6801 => 0.38 mag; 7.05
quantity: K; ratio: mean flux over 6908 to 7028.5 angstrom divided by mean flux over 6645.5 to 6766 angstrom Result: 1.44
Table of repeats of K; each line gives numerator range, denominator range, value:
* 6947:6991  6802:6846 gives 1.53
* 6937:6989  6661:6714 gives 1.36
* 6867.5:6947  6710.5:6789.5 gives 1.20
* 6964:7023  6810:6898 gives 1.57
